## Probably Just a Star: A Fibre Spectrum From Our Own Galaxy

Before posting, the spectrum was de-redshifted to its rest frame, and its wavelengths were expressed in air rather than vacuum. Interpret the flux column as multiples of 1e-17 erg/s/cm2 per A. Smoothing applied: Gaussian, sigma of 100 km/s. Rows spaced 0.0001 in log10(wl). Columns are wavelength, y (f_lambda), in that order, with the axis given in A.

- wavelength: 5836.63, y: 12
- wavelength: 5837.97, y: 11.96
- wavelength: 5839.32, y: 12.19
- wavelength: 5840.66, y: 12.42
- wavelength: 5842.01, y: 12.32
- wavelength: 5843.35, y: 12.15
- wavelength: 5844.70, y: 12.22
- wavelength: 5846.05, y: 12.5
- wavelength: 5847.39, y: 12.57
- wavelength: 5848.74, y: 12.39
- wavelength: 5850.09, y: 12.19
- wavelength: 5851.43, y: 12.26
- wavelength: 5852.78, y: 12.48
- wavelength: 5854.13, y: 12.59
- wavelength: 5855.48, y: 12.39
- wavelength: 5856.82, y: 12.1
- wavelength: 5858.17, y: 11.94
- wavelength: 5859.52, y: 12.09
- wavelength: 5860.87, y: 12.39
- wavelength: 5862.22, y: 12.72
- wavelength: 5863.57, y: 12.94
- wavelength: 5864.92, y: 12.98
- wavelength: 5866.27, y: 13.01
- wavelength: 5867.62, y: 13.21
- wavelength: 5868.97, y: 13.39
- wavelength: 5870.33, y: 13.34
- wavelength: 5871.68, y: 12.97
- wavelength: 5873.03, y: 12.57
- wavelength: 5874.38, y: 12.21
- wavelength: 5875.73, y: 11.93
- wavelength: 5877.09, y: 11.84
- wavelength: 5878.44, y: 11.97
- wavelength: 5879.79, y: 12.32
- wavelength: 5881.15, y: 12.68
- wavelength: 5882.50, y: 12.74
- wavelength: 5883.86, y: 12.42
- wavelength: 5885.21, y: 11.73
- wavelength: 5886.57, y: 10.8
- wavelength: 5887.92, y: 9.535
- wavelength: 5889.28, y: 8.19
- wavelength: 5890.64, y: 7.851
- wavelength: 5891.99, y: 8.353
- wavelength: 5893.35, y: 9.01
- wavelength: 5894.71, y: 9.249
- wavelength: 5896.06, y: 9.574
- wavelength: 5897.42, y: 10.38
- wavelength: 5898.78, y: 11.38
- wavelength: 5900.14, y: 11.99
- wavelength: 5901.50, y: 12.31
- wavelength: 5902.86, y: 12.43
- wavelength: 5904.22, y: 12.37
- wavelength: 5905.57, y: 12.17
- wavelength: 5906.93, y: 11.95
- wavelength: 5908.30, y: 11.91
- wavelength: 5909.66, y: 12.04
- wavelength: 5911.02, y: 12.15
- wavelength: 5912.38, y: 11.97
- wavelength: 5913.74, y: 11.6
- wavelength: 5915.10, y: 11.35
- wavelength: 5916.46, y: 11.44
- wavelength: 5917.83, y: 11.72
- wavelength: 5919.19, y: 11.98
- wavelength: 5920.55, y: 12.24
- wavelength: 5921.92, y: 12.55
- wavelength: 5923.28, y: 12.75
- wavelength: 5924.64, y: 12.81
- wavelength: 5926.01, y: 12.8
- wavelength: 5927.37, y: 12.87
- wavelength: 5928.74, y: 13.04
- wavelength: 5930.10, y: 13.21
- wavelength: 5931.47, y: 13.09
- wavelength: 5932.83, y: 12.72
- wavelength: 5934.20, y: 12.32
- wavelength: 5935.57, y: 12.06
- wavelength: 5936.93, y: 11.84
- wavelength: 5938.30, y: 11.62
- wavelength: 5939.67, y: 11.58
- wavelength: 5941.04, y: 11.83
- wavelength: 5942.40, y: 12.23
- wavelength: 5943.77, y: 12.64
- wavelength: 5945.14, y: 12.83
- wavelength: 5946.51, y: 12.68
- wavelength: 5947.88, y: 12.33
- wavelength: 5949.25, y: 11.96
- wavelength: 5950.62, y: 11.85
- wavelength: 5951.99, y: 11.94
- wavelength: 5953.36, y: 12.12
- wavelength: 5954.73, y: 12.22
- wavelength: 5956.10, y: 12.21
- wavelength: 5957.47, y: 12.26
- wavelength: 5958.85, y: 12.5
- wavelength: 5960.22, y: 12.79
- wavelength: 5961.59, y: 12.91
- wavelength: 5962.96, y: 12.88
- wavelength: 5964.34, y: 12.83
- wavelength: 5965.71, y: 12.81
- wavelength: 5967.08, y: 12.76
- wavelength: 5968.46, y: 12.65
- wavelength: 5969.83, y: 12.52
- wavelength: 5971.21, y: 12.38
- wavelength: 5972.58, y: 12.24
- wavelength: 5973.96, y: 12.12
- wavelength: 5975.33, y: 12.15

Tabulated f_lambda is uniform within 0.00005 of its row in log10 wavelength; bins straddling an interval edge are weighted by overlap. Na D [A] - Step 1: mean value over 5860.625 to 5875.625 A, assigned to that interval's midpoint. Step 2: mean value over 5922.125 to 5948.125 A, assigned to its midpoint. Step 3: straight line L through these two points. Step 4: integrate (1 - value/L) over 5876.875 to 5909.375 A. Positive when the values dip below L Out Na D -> 4.28 A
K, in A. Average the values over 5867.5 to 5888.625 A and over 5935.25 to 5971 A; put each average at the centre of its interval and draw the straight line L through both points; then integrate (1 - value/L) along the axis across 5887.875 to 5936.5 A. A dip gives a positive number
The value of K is 2.8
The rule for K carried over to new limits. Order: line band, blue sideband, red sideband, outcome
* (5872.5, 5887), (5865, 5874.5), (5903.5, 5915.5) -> 0.7 A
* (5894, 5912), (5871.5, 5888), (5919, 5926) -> 1.1 A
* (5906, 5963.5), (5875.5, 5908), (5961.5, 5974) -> -1.7 A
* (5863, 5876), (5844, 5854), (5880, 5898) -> -1.8 A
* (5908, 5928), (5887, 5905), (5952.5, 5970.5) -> -2.1 A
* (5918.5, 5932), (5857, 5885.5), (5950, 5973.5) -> -0.3 A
